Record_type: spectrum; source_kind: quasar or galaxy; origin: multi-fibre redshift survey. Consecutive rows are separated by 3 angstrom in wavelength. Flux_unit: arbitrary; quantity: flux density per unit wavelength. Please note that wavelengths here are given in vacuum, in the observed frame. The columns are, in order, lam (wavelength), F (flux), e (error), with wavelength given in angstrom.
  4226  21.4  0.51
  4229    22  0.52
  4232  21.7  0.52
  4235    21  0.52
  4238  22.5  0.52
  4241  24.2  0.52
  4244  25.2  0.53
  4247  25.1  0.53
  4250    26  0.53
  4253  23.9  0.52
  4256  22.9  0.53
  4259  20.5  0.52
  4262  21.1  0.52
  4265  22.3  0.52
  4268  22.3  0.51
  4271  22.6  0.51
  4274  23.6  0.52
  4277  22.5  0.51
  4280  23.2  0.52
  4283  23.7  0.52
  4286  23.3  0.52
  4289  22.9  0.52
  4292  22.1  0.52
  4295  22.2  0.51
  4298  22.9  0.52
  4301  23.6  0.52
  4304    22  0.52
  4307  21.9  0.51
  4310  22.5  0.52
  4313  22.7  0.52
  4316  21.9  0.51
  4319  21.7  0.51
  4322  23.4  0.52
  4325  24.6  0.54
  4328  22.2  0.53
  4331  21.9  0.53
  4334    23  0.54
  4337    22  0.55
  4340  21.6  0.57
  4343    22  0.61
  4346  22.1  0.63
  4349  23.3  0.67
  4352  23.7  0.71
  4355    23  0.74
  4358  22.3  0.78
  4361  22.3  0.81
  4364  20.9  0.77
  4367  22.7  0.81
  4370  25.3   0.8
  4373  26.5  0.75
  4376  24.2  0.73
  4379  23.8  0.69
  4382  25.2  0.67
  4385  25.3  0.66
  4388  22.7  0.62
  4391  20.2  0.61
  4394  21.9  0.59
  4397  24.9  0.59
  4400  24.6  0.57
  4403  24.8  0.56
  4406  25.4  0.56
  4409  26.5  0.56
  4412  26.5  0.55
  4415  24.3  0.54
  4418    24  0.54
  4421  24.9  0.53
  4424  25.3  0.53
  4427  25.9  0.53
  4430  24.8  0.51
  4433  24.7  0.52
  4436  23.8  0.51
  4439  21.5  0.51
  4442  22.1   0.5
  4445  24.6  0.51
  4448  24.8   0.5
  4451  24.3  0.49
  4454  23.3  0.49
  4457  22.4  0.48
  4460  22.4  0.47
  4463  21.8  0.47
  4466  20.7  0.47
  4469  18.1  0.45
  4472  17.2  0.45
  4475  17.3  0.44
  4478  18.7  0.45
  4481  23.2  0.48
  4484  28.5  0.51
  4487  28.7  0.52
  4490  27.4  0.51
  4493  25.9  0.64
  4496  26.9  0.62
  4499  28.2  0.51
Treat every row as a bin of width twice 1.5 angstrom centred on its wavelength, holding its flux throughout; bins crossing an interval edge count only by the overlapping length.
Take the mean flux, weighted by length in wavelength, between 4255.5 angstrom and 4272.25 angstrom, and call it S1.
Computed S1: 21.9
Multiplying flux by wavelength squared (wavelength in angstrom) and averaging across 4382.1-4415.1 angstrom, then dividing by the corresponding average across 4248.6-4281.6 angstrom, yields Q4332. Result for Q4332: 1.13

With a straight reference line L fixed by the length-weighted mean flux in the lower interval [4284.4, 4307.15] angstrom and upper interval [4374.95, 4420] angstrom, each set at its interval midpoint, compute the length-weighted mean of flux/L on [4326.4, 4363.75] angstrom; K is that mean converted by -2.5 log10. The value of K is 0.05 mag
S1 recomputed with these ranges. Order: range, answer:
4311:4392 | 23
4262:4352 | 22.6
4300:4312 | 22.5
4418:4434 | 25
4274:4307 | 22.8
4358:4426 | 24.2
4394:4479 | 23.2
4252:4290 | 22.7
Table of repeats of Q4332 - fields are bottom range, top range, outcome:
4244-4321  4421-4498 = 1.11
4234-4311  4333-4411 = 1.07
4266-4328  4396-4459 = 1.14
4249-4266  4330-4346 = 1.01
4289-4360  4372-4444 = 1.12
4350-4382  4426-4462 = 1.04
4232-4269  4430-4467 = 1.10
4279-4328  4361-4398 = 1.07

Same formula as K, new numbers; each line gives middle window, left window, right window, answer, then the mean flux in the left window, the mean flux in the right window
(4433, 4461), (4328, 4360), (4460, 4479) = -0.18 mag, 22.5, 19.2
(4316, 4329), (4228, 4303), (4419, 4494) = 0.01 mag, 22.9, 23.3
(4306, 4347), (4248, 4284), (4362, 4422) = 0.05 mag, 22.9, 24.2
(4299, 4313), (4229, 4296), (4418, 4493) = 0.02 mag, 22.9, 23.3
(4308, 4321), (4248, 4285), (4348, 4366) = 0.02 mag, 22.9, 22.6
